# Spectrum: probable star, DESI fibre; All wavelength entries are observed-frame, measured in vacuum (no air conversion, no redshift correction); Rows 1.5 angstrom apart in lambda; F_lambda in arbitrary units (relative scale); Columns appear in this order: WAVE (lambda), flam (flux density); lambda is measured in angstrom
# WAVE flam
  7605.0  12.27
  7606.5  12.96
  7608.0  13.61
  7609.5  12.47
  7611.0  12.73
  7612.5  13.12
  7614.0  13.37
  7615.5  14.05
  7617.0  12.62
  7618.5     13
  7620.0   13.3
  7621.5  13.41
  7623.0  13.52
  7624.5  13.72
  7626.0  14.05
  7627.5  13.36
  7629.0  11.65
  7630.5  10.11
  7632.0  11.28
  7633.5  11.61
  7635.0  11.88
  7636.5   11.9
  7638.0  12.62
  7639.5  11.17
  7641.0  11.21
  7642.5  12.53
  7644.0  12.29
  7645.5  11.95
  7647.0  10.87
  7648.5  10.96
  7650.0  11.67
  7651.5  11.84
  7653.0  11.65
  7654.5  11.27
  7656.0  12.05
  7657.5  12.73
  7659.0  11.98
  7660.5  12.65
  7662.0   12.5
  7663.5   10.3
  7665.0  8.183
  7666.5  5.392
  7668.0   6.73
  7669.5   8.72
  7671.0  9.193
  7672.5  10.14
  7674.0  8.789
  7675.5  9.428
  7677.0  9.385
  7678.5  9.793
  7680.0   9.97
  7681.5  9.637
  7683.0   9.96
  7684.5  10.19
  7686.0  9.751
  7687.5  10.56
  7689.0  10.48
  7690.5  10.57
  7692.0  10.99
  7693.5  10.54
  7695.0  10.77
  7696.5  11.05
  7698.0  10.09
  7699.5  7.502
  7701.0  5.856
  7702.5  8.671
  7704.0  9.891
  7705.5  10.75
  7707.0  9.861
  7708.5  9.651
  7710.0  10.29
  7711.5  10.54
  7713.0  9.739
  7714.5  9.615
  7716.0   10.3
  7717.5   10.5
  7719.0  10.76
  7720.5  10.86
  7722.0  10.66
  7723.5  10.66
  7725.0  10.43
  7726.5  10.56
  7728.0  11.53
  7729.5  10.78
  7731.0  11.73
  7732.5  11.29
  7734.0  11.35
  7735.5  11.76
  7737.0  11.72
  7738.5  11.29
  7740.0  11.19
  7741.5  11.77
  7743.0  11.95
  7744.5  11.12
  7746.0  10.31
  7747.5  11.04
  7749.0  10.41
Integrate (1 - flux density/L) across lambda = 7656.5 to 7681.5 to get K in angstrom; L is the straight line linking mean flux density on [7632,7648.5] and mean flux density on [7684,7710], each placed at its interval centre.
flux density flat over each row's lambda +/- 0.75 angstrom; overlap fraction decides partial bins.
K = 2.4 angstrom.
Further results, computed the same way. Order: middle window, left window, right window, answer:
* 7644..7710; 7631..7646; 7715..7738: 7.6 angstrom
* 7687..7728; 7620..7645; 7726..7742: 5.3 angstrom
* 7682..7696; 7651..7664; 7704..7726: 0.8 angstrom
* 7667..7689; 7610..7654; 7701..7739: 3.7 angstrom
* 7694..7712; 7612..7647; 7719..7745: 3.1 angstrom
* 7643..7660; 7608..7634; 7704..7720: 0.2 angstrom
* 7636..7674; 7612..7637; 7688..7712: 2.4 angstrom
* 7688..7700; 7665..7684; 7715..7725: -0.9 angstrom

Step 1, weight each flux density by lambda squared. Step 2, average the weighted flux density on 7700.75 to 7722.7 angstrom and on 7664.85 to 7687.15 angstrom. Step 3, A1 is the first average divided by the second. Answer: 1.1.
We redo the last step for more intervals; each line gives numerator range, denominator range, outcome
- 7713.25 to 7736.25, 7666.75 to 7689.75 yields 1.16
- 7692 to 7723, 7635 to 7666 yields 0.87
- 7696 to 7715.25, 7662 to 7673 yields 1.11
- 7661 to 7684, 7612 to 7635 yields 0.73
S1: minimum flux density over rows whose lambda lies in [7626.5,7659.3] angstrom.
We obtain 10.11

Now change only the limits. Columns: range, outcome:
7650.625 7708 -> 5.392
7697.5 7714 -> 5.856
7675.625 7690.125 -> 9.385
